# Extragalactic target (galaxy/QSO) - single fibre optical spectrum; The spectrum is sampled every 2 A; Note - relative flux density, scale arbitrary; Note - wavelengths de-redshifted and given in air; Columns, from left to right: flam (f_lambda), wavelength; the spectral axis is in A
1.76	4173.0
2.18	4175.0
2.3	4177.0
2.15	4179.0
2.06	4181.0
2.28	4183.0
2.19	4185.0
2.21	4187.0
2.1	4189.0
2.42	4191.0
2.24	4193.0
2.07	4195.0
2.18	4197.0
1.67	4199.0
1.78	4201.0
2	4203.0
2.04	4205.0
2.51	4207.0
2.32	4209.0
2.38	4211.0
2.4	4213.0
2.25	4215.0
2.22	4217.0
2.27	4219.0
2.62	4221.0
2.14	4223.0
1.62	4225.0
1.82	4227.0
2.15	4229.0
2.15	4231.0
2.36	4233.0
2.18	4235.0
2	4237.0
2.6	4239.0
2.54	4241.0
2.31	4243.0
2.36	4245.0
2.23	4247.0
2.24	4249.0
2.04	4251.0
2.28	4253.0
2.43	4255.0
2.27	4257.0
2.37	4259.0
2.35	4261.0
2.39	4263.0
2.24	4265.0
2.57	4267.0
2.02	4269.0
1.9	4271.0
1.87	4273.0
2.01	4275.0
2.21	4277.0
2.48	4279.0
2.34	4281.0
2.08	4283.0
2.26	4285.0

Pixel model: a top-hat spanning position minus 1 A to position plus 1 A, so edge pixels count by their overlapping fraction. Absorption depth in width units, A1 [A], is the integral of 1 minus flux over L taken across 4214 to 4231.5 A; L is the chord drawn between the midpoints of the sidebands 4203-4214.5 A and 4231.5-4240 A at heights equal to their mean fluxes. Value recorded 1.1 A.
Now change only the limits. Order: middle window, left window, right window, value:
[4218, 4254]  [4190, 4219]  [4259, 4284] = -0.4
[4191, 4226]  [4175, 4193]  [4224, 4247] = 0.6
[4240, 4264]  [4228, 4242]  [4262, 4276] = -1.1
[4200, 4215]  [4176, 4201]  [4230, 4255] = -0.1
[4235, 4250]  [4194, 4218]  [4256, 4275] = -0.9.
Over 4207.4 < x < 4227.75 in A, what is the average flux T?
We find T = 2.22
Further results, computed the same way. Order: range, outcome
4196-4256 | 2.2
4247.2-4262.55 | 2.28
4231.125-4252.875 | 2.28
